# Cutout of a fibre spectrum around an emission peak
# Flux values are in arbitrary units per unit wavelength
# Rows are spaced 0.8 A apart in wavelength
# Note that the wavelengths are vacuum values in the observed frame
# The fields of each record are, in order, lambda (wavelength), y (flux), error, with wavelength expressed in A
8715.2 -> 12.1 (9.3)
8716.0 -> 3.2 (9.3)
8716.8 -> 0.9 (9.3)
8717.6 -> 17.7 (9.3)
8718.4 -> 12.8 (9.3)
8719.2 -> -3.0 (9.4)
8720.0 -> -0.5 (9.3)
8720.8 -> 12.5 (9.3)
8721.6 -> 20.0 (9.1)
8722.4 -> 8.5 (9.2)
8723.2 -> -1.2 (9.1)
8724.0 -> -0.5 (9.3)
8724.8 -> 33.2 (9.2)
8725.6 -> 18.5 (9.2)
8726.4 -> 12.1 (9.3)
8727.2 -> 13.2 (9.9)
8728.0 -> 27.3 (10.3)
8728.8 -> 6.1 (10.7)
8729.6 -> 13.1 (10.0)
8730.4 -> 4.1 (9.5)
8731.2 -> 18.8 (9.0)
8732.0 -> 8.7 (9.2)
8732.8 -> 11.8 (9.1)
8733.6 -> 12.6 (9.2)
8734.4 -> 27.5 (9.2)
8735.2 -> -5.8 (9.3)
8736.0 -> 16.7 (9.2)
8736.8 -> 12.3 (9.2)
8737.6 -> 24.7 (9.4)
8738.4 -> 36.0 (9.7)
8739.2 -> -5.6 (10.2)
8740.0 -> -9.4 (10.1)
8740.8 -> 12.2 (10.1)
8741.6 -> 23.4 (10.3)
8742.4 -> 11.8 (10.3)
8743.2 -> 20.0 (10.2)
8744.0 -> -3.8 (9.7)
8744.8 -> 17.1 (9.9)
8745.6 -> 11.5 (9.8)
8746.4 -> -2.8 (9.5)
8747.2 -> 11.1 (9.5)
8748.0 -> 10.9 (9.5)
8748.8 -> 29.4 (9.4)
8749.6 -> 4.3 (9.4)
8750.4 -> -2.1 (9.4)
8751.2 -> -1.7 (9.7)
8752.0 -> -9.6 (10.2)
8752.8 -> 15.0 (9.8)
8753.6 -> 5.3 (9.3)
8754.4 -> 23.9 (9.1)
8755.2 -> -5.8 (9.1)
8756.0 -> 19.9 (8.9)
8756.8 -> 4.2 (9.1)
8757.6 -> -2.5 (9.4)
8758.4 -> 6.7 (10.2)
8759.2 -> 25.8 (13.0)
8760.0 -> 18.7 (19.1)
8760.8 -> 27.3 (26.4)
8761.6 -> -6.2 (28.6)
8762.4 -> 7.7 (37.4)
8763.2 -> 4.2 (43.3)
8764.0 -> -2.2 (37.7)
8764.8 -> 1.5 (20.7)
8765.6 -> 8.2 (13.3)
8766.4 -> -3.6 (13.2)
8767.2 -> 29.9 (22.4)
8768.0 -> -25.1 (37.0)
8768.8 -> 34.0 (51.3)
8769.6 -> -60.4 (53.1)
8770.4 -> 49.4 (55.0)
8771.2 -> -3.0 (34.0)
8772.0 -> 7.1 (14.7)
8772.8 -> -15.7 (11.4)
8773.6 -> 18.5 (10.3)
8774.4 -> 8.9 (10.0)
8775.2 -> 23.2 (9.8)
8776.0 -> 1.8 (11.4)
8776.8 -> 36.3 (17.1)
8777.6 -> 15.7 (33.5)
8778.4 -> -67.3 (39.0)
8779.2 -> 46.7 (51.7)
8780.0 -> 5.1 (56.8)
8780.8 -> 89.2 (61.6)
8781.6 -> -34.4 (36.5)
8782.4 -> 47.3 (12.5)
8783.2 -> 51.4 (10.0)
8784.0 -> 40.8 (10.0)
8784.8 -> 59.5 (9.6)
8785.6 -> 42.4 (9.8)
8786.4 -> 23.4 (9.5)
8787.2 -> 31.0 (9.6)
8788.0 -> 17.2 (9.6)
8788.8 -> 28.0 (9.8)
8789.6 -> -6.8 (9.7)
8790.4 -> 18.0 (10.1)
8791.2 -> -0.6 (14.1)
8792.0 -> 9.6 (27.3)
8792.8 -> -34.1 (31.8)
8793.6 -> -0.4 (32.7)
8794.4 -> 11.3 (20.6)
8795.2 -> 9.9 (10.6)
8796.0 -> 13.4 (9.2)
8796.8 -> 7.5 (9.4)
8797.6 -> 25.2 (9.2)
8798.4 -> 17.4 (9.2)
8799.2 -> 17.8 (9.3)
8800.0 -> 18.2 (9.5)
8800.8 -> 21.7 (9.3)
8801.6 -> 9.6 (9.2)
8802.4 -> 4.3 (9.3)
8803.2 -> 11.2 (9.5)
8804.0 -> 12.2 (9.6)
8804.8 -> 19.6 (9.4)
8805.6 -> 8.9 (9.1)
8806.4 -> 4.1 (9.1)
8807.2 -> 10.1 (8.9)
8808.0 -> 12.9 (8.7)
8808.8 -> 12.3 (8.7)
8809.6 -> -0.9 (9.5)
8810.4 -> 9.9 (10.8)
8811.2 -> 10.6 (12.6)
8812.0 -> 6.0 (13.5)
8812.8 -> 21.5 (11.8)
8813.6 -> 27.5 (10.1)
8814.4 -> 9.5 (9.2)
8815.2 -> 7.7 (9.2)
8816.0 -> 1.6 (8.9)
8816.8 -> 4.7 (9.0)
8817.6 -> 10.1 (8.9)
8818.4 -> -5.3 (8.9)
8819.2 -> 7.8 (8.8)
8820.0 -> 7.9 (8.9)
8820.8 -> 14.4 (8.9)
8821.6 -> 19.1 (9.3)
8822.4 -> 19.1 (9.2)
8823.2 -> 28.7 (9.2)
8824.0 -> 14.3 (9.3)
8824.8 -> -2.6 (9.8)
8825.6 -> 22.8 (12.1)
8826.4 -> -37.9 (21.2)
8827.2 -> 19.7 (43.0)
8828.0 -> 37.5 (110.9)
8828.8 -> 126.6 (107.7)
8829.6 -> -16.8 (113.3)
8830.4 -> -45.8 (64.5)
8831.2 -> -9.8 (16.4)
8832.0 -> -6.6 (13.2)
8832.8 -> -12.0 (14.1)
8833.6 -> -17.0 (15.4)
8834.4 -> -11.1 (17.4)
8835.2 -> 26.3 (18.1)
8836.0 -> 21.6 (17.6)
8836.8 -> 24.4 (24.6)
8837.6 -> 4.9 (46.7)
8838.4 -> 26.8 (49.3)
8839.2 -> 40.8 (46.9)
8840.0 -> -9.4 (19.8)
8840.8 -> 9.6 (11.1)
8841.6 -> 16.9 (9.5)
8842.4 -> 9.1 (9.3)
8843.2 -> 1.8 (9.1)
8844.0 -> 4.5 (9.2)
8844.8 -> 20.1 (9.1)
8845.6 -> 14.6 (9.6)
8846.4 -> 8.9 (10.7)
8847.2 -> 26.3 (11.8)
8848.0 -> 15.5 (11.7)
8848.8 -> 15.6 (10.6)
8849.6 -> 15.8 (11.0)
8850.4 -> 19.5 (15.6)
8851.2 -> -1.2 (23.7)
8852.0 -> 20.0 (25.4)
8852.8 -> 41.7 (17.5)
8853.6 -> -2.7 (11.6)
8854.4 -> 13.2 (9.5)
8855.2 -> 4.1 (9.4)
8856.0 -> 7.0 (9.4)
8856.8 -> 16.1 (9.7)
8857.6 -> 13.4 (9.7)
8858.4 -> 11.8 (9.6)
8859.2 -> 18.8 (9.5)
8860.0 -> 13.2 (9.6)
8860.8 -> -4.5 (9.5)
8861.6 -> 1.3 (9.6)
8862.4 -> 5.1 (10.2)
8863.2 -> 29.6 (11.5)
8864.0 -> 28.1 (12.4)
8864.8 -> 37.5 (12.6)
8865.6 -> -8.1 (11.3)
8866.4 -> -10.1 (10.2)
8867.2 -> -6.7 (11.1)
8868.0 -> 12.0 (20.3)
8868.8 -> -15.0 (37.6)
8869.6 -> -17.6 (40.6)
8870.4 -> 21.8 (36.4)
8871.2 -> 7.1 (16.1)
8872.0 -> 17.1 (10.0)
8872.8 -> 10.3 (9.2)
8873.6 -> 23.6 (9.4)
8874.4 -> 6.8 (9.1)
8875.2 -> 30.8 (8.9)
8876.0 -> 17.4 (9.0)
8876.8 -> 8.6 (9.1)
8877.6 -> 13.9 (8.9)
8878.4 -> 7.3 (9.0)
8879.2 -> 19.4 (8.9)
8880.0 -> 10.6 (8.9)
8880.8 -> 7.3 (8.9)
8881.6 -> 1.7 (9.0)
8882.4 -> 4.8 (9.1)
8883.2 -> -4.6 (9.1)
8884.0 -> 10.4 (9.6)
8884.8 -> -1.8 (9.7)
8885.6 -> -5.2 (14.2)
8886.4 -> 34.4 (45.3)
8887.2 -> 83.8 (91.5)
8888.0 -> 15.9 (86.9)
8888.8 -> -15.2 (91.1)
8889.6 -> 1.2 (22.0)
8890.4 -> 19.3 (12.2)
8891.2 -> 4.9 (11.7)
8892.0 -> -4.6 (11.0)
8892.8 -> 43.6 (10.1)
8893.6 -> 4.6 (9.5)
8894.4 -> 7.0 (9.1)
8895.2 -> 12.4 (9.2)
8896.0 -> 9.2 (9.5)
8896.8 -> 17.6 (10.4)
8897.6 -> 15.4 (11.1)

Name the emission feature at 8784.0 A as Hgamma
